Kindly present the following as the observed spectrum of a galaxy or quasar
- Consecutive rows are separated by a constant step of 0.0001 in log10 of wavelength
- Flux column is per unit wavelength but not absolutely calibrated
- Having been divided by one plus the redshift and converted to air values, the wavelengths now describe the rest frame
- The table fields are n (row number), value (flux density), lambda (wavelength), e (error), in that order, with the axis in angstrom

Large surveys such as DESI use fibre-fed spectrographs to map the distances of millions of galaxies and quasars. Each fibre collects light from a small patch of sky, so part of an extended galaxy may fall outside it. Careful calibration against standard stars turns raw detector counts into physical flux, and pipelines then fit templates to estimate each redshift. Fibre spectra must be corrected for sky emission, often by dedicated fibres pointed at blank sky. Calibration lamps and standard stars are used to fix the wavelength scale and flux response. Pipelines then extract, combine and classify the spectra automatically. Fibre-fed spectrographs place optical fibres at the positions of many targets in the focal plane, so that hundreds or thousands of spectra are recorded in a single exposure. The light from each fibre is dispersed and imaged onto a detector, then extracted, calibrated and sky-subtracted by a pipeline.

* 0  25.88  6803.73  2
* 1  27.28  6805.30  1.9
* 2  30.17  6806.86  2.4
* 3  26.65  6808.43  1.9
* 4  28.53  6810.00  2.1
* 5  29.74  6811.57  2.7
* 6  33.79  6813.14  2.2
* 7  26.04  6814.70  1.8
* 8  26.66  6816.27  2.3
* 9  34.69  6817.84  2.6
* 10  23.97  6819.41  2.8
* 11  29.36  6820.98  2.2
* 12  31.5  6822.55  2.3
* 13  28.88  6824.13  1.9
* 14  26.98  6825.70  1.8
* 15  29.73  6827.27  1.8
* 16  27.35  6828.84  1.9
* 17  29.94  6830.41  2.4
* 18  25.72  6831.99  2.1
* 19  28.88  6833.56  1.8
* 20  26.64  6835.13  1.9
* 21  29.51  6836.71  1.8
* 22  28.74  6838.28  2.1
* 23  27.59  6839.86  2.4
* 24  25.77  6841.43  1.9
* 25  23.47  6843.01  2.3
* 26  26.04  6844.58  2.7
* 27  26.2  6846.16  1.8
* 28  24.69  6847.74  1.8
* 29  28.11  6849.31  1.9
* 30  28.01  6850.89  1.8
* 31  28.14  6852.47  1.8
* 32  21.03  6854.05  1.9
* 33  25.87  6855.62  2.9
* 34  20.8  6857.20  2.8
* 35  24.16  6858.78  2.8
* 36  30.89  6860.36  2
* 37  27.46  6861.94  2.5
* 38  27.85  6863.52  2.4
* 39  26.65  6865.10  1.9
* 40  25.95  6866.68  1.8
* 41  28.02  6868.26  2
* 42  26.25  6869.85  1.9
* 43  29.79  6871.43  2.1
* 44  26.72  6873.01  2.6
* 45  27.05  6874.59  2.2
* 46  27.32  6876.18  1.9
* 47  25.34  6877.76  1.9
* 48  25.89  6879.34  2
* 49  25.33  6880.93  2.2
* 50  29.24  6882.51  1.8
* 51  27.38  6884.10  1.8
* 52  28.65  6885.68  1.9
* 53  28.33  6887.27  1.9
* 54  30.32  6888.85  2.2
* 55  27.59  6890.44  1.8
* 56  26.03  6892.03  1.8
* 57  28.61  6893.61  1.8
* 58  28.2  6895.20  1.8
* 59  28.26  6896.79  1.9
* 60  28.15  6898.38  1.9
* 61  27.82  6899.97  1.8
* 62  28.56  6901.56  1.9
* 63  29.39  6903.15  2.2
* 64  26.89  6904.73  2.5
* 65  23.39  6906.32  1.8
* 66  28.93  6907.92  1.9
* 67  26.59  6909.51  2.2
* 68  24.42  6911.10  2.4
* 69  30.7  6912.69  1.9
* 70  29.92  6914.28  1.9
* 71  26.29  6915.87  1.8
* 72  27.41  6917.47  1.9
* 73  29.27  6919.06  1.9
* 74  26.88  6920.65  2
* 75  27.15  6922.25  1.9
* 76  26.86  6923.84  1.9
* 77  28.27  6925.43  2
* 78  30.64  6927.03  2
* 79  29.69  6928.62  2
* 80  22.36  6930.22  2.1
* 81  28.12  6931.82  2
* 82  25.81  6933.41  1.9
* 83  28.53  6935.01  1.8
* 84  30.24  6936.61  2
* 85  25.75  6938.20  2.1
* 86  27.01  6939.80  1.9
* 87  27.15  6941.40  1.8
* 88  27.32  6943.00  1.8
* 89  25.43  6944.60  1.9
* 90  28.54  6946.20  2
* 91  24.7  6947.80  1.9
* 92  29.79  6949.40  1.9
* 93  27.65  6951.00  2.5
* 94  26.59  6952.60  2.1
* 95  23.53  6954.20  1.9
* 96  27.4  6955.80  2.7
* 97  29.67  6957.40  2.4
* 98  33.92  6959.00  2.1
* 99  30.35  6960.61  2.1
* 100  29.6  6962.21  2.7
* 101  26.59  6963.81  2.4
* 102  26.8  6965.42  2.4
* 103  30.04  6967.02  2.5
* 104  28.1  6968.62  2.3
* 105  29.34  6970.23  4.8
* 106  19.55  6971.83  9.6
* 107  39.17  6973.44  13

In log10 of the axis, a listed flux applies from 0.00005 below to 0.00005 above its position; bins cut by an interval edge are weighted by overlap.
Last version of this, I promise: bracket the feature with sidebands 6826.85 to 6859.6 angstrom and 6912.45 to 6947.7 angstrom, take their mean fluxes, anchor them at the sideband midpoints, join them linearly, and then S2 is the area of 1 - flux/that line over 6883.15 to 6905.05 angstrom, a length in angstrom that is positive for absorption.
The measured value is -0.9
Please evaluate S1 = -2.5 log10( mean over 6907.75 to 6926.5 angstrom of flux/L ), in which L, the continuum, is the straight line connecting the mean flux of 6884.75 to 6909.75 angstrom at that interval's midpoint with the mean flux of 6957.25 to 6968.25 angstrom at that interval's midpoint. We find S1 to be 0.02 mag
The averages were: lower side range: 27.9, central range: 27.7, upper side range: 29.5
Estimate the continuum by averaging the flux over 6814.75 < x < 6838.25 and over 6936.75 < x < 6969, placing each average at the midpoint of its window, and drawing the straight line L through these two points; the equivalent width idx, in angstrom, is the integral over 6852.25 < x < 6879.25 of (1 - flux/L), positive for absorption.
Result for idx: 1.8 angstrom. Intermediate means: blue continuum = 28.5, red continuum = 27.9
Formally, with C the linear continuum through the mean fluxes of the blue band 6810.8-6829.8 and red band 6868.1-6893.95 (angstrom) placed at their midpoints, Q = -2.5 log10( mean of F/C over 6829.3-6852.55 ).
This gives 0.055 mag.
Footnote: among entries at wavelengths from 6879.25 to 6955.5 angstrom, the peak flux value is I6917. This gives 30.7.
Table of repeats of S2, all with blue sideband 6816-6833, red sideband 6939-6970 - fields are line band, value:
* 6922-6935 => 0.3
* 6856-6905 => 1.7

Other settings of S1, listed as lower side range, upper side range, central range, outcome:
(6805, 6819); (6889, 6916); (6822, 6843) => 0.03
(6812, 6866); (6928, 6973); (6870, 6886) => 0.01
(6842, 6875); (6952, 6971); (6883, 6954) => 0.00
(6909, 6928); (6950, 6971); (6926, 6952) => 0.03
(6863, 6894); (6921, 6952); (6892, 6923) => -0.01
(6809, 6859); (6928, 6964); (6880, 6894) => -0.01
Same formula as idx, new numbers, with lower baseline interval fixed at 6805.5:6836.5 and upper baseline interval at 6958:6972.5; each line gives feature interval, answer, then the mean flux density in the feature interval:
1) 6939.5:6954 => 0.7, 27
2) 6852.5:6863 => 1.2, 25.3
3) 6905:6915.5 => 0.4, 27.3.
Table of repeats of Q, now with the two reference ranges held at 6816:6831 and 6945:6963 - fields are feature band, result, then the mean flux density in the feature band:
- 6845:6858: 0.14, 25.4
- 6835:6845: 0.08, 26.9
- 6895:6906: 0.02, 28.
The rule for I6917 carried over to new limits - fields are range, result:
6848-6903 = 30.89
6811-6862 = 34.69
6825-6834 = 29.94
